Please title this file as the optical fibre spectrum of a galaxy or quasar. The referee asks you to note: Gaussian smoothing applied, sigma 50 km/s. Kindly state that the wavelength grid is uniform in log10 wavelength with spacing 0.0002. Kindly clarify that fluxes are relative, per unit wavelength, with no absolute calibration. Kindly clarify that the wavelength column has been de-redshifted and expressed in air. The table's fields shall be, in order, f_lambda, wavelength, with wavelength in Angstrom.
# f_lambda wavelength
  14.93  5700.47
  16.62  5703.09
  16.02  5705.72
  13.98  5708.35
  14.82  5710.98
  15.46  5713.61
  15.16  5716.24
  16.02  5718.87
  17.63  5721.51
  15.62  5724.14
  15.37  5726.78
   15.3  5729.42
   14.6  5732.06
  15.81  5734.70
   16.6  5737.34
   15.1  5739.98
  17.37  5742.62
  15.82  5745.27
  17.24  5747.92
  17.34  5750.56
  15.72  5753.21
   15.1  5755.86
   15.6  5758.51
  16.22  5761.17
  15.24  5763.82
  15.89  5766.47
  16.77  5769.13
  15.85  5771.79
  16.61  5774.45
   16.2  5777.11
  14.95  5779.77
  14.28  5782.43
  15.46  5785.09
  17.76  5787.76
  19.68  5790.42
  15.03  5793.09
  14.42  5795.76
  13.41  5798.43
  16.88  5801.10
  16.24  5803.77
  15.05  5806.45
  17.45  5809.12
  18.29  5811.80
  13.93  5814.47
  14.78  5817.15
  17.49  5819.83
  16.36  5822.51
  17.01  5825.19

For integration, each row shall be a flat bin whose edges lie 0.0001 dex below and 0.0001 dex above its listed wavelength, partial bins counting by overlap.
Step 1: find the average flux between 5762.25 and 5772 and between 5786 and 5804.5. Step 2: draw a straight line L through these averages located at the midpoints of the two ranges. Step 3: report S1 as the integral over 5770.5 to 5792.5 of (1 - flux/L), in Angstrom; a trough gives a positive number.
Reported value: -0.3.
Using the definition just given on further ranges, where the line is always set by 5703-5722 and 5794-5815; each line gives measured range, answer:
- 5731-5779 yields -1.2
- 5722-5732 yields 0.1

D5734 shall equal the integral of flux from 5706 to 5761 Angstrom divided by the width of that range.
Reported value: 15.8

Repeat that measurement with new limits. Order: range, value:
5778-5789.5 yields 15.8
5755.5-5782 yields 15.8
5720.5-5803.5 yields 16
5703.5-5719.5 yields 15.3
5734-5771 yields 16.1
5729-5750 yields 16.1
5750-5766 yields 15.8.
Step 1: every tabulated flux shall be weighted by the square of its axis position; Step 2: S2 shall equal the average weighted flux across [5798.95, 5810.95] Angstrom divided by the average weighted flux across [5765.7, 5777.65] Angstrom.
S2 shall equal 1.01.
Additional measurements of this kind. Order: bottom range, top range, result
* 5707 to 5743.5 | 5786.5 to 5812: 1.07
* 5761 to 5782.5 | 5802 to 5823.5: 1.04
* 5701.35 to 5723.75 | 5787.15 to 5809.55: 1.06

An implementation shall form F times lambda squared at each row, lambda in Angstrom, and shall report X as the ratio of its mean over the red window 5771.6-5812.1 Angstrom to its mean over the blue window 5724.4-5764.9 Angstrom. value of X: 1.03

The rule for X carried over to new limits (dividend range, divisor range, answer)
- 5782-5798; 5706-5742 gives 1.06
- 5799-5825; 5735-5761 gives 1.02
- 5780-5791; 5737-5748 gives 1.02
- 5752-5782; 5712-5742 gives 1.02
